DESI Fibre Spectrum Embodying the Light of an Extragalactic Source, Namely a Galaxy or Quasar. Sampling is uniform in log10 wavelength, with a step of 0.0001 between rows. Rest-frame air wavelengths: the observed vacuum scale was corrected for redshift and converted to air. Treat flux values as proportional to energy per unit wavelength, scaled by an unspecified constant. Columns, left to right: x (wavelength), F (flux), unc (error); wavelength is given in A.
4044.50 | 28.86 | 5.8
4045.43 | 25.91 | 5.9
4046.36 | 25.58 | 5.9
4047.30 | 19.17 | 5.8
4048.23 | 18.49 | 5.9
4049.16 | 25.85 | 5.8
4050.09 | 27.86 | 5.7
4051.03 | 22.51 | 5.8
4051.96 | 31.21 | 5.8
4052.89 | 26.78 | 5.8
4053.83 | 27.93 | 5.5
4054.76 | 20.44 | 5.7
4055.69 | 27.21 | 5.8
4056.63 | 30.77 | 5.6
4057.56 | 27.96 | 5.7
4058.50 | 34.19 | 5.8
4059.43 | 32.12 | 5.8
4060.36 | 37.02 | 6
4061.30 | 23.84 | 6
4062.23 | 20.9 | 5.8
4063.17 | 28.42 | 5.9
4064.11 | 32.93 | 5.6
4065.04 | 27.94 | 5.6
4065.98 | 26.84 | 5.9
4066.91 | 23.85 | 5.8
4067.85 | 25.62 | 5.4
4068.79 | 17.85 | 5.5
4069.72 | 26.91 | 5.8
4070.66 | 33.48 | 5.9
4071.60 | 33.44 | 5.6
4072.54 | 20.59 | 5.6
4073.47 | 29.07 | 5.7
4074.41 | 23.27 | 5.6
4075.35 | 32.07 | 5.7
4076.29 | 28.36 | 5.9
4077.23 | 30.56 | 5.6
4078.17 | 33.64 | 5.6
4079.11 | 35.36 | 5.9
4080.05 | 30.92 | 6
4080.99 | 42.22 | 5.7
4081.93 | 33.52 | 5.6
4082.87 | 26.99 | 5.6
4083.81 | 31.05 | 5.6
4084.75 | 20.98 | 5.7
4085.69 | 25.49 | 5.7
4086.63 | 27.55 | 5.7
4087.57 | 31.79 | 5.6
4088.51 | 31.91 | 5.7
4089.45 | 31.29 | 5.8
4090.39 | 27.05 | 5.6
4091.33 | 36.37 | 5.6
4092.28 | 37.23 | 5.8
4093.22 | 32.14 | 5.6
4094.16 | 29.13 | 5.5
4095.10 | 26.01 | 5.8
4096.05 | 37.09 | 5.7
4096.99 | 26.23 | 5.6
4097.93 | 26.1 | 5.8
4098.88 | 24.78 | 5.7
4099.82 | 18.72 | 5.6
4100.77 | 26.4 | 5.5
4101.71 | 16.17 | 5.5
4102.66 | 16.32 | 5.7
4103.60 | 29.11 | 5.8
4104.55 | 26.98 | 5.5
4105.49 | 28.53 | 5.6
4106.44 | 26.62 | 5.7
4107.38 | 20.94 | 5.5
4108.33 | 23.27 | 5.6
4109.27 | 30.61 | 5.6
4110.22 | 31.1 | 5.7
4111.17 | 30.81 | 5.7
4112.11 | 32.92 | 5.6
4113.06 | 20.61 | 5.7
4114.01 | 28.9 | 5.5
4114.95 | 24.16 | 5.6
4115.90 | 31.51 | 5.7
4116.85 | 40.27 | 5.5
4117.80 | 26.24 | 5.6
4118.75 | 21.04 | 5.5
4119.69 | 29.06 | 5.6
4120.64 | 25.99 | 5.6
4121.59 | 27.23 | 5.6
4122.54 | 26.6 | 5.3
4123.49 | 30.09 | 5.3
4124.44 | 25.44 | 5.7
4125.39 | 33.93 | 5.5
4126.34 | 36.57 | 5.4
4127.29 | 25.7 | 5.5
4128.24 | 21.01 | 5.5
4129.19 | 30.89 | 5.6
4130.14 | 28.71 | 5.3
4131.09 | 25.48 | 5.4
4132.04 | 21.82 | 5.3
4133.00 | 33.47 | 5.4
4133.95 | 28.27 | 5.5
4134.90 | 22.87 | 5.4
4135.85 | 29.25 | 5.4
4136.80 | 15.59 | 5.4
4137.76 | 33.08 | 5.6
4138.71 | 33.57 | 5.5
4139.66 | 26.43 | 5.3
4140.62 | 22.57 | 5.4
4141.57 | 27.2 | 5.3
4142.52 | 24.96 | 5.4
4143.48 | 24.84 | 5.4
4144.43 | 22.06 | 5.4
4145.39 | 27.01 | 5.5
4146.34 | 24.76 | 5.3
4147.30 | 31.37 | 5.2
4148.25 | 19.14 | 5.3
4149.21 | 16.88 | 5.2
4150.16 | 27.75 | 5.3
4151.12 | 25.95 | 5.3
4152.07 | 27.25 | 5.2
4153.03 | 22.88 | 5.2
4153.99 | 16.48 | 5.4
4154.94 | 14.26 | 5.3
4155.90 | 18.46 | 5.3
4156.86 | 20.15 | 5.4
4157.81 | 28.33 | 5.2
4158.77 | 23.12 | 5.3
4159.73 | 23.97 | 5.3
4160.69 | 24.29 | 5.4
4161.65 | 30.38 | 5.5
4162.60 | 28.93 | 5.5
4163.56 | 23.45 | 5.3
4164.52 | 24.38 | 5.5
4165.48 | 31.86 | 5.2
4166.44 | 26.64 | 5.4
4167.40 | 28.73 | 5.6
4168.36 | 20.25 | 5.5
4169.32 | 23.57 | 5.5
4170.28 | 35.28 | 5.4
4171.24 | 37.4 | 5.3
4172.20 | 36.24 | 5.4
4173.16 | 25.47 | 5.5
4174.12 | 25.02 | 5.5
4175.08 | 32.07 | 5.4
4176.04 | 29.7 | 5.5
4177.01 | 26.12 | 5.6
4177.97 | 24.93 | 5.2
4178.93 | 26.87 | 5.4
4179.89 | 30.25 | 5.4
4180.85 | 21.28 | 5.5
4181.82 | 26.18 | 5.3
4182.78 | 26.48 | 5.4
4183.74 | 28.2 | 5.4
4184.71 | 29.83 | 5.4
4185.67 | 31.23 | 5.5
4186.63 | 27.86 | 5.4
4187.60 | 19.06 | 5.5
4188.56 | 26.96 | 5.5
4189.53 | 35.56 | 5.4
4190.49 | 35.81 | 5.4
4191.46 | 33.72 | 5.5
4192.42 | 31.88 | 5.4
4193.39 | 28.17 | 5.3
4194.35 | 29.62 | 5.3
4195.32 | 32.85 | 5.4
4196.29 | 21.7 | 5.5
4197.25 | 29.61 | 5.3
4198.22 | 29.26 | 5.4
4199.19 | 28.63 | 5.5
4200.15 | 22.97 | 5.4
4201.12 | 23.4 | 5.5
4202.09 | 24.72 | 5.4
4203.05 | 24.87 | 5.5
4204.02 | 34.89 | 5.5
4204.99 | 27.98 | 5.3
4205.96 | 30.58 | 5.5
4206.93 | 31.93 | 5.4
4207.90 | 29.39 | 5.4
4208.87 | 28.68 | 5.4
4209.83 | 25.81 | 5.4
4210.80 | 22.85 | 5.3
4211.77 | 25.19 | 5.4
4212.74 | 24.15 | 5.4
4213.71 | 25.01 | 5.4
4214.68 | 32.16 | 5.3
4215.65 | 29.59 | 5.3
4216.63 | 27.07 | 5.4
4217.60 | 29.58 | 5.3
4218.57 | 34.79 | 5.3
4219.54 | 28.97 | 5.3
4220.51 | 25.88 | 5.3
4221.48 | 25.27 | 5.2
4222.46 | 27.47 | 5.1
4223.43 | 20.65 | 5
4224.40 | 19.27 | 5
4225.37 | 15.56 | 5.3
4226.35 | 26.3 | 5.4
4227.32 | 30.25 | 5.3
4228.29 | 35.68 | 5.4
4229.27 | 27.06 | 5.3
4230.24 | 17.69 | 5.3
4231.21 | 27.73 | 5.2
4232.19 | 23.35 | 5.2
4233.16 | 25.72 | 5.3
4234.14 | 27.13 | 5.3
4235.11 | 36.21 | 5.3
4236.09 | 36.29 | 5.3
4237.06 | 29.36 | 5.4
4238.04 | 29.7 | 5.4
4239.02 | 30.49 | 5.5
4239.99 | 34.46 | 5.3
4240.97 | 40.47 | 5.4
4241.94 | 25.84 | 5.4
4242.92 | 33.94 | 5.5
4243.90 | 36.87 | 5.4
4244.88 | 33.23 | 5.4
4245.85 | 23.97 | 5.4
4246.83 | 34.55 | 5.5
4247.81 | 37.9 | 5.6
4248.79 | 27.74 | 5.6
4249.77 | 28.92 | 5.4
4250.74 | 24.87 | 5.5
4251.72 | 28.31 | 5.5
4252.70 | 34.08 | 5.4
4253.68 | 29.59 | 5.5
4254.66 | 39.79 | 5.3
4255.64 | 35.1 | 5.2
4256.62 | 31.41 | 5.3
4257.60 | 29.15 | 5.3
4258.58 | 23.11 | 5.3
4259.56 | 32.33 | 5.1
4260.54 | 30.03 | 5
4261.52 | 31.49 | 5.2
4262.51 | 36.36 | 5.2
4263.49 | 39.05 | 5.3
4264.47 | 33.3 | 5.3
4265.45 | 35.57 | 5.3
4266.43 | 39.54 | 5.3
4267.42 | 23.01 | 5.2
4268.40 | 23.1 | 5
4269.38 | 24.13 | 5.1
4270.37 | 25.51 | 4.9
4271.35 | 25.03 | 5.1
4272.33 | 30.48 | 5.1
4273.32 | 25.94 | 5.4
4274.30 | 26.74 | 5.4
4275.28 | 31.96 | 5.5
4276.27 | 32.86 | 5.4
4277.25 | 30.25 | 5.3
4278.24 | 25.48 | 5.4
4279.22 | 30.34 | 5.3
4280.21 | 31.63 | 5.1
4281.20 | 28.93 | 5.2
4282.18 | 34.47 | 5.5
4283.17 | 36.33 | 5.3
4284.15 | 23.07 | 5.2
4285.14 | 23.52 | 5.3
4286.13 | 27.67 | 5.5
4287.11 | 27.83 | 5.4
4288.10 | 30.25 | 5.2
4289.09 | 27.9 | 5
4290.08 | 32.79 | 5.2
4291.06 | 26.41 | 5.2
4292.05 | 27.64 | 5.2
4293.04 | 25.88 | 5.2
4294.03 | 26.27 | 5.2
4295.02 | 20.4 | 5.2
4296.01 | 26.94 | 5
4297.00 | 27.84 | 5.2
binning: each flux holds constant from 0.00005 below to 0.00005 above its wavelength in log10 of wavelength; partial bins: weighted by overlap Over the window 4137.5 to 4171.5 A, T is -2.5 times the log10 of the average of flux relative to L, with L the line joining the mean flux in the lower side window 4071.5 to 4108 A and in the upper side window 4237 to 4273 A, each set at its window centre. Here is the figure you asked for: 0.16 mag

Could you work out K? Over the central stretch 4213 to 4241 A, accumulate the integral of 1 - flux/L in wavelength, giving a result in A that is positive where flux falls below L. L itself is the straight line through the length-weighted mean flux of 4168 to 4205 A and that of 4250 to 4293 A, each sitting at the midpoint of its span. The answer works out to 1.0 A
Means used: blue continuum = 28.4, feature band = 28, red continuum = 29.9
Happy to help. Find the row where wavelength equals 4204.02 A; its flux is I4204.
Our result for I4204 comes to 34.89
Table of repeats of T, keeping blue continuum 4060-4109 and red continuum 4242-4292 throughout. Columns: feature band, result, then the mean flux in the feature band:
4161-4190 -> 0.04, 28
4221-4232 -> 0.20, 24.8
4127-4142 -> 0.08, 26.6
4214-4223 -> 0.03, 28.8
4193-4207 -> 0.06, 28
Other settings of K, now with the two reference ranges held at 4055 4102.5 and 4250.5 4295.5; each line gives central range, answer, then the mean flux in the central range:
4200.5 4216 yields 0.9 A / 27.5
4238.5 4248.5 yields -1.2 A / 33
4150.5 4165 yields 2.8 A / 23.5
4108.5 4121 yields 0.1 A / 28.6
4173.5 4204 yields 1.3 A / 28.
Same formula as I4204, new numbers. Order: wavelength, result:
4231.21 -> 27.73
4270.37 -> 25.51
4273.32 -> 25.94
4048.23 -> 18.49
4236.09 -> 36.29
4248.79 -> 27.74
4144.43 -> 22.06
